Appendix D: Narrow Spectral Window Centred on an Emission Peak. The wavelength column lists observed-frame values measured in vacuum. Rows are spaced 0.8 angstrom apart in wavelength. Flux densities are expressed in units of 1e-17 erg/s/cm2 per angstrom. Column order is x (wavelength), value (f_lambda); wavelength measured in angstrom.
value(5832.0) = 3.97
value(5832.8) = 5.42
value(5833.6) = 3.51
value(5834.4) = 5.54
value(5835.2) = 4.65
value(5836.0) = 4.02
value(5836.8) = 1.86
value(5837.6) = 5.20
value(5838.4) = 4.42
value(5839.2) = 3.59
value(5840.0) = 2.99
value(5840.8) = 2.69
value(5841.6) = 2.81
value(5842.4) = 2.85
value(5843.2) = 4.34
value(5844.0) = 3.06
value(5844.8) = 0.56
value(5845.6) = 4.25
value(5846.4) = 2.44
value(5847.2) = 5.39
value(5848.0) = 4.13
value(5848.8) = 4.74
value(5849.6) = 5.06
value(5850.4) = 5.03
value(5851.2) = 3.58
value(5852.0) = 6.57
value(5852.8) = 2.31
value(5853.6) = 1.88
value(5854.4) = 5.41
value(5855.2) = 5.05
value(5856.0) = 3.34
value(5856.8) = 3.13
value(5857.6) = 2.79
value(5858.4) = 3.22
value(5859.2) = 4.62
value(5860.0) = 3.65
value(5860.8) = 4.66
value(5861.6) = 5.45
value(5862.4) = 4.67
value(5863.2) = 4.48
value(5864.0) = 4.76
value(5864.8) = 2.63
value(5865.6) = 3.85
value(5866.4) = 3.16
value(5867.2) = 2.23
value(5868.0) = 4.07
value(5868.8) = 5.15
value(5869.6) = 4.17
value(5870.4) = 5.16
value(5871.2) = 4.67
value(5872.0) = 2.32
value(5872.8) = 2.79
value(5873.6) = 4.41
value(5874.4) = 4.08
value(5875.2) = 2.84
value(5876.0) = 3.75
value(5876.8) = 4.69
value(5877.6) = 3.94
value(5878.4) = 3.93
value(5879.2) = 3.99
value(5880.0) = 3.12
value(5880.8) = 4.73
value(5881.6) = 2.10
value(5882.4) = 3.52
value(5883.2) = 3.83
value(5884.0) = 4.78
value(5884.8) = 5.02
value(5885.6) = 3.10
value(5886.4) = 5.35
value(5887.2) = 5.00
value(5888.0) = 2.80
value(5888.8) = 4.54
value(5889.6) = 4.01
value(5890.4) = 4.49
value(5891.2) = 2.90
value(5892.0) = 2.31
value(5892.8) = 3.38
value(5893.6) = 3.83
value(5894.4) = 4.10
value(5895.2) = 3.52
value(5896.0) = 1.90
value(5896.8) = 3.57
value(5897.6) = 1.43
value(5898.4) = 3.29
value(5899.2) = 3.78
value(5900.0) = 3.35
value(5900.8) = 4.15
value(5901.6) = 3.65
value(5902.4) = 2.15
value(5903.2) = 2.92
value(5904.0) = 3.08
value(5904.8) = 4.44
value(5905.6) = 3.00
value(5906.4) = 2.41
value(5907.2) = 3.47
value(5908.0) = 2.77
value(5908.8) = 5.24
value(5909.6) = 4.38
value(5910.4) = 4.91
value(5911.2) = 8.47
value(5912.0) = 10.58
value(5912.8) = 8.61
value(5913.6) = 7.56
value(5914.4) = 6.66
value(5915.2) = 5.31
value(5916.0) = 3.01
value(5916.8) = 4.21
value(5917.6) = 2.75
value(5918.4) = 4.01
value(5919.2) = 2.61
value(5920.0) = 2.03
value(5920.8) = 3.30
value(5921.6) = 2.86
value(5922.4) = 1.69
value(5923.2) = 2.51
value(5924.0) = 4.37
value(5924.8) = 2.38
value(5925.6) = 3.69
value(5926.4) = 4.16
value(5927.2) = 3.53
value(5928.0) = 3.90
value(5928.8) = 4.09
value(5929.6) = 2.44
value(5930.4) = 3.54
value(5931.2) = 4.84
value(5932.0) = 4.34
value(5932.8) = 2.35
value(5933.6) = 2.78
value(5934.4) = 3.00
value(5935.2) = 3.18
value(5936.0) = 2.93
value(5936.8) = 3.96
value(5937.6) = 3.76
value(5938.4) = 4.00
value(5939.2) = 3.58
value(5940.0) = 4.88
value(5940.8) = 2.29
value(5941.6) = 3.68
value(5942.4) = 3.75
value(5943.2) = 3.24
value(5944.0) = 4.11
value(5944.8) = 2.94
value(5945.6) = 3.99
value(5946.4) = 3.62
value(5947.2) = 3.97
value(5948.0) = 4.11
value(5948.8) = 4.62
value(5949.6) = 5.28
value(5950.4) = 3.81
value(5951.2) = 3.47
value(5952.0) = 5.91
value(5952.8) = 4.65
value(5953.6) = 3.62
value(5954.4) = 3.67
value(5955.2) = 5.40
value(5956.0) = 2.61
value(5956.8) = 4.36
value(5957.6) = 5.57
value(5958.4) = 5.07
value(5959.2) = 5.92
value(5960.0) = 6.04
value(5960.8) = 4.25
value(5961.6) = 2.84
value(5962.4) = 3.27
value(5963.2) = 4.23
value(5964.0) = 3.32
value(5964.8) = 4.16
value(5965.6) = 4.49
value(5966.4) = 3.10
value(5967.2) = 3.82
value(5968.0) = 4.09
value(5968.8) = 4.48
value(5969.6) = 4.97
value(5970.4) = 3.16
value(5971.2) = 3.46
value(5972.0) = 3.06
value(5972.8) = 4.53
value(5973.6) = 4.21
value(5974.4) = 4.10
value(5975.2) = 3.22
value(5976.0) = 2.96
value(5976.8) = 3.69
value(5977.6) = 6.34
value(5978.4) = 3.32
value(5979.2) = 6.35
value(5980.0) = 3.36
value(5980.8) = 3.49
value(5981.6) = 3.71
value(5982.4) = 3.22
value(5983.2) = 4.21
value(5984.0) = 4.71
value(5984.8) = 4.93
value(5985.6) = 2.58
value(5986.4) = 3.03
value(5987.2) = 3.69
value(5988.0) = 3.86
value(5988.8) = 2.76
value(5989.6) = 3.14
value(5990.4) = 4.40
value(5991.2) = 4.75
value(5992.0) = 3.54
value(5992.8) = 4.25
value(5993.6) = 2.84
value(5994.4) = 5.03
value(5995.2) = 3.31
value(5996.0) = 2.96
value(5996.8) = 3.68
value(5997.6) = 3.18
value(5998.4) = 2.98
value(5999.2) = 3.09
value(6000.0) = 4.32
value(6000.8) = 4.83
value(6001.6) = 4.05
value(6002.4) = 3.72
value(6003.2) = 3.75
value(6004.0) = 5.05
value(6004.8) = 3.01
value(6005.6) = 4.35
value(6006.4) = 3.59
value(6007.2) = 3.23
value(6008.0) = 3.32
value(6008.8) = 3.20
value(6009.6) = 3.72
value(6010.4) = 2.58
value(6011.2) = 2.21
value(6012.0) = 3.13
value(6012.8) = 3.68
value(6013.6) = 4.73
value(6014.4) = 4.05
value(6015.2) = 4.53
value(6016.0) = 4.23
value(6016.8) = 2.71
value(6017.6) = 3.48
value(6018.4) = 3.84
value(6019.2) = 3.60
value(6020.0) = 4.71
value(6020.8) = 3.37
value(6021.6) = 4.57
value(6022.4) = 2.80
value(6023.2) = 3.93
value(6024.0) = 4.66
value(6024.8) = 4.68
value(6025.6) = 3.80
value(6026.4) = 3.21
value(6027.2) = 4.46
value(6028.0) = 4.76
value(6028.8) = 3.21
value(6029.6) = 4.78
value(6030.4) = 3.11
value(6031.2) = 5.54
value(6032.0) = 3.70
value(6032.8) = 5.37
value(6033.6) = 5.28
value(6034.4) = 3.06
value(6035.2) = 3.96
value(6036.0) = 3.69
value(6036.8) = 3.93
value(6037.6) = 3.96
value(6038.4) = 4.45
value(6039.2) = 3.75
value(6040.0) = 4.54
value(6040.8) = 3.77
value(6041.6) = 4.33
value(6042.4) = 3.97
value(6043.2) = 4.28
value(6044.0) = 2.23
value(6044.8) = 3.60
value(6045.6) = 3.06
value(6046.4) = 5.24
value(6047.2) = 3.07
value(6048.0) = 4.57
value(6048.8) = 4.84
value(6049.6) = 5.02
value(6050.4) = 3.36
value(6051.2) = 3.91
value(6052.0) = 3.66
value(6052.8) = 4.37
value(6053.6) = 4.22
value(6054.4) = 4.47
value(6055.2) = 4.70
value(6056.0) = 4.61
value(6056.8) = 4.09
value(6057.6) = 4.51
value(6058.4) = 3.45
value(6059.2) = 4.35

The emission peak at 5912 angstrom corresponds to H-beta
